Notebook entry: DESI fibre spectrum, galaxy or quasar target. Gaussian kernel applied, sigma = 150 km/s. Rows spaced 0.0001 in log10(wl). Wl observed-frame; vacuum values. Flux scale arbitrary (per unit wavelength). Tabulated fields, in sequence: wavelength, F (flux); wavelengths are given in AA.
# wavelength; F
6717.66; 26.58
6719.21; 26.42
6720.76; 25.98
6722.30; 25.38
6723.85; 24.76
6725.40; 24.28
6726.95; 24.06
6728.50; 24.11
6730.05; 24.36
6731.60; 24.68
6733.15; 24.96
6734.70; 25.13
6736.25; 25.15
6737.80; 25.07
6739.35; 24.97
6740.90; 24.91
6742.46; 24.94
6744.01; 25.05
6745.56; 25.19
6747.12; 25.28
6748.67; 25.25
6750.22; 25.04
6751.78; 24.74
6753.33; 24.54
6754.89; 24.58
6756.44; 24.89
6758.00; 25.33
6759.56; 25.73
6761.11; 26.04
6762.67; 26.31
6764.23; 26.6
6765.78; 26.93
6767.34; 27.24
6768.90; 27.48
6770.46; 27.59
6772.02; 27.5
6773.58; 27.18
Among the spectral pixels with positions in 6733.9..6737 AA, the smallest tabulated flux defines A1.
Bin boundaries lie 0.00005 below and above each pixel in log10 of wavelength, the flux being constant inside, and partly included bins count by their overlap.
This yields 25.13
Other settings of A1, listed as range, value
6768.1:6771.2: 27.48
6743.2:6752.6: 24.74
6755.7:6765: 24.89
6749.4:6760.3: 24.54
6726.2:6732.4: 24.06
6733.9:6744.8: 24.91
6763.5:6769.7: 26.6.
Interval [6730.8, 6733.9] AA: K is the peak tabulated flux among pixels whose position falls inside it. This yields 24.96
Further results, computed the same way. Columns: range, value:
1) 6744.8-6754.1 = 25.28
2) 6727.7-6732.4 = 24.68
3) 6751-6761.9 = 26.04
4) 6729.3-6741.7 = 25.15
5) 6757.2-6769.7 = 27.48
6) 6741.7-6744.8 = 25.05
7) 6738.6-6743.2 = 24.97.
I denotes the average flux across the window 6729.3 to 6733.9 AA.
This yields 24.7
